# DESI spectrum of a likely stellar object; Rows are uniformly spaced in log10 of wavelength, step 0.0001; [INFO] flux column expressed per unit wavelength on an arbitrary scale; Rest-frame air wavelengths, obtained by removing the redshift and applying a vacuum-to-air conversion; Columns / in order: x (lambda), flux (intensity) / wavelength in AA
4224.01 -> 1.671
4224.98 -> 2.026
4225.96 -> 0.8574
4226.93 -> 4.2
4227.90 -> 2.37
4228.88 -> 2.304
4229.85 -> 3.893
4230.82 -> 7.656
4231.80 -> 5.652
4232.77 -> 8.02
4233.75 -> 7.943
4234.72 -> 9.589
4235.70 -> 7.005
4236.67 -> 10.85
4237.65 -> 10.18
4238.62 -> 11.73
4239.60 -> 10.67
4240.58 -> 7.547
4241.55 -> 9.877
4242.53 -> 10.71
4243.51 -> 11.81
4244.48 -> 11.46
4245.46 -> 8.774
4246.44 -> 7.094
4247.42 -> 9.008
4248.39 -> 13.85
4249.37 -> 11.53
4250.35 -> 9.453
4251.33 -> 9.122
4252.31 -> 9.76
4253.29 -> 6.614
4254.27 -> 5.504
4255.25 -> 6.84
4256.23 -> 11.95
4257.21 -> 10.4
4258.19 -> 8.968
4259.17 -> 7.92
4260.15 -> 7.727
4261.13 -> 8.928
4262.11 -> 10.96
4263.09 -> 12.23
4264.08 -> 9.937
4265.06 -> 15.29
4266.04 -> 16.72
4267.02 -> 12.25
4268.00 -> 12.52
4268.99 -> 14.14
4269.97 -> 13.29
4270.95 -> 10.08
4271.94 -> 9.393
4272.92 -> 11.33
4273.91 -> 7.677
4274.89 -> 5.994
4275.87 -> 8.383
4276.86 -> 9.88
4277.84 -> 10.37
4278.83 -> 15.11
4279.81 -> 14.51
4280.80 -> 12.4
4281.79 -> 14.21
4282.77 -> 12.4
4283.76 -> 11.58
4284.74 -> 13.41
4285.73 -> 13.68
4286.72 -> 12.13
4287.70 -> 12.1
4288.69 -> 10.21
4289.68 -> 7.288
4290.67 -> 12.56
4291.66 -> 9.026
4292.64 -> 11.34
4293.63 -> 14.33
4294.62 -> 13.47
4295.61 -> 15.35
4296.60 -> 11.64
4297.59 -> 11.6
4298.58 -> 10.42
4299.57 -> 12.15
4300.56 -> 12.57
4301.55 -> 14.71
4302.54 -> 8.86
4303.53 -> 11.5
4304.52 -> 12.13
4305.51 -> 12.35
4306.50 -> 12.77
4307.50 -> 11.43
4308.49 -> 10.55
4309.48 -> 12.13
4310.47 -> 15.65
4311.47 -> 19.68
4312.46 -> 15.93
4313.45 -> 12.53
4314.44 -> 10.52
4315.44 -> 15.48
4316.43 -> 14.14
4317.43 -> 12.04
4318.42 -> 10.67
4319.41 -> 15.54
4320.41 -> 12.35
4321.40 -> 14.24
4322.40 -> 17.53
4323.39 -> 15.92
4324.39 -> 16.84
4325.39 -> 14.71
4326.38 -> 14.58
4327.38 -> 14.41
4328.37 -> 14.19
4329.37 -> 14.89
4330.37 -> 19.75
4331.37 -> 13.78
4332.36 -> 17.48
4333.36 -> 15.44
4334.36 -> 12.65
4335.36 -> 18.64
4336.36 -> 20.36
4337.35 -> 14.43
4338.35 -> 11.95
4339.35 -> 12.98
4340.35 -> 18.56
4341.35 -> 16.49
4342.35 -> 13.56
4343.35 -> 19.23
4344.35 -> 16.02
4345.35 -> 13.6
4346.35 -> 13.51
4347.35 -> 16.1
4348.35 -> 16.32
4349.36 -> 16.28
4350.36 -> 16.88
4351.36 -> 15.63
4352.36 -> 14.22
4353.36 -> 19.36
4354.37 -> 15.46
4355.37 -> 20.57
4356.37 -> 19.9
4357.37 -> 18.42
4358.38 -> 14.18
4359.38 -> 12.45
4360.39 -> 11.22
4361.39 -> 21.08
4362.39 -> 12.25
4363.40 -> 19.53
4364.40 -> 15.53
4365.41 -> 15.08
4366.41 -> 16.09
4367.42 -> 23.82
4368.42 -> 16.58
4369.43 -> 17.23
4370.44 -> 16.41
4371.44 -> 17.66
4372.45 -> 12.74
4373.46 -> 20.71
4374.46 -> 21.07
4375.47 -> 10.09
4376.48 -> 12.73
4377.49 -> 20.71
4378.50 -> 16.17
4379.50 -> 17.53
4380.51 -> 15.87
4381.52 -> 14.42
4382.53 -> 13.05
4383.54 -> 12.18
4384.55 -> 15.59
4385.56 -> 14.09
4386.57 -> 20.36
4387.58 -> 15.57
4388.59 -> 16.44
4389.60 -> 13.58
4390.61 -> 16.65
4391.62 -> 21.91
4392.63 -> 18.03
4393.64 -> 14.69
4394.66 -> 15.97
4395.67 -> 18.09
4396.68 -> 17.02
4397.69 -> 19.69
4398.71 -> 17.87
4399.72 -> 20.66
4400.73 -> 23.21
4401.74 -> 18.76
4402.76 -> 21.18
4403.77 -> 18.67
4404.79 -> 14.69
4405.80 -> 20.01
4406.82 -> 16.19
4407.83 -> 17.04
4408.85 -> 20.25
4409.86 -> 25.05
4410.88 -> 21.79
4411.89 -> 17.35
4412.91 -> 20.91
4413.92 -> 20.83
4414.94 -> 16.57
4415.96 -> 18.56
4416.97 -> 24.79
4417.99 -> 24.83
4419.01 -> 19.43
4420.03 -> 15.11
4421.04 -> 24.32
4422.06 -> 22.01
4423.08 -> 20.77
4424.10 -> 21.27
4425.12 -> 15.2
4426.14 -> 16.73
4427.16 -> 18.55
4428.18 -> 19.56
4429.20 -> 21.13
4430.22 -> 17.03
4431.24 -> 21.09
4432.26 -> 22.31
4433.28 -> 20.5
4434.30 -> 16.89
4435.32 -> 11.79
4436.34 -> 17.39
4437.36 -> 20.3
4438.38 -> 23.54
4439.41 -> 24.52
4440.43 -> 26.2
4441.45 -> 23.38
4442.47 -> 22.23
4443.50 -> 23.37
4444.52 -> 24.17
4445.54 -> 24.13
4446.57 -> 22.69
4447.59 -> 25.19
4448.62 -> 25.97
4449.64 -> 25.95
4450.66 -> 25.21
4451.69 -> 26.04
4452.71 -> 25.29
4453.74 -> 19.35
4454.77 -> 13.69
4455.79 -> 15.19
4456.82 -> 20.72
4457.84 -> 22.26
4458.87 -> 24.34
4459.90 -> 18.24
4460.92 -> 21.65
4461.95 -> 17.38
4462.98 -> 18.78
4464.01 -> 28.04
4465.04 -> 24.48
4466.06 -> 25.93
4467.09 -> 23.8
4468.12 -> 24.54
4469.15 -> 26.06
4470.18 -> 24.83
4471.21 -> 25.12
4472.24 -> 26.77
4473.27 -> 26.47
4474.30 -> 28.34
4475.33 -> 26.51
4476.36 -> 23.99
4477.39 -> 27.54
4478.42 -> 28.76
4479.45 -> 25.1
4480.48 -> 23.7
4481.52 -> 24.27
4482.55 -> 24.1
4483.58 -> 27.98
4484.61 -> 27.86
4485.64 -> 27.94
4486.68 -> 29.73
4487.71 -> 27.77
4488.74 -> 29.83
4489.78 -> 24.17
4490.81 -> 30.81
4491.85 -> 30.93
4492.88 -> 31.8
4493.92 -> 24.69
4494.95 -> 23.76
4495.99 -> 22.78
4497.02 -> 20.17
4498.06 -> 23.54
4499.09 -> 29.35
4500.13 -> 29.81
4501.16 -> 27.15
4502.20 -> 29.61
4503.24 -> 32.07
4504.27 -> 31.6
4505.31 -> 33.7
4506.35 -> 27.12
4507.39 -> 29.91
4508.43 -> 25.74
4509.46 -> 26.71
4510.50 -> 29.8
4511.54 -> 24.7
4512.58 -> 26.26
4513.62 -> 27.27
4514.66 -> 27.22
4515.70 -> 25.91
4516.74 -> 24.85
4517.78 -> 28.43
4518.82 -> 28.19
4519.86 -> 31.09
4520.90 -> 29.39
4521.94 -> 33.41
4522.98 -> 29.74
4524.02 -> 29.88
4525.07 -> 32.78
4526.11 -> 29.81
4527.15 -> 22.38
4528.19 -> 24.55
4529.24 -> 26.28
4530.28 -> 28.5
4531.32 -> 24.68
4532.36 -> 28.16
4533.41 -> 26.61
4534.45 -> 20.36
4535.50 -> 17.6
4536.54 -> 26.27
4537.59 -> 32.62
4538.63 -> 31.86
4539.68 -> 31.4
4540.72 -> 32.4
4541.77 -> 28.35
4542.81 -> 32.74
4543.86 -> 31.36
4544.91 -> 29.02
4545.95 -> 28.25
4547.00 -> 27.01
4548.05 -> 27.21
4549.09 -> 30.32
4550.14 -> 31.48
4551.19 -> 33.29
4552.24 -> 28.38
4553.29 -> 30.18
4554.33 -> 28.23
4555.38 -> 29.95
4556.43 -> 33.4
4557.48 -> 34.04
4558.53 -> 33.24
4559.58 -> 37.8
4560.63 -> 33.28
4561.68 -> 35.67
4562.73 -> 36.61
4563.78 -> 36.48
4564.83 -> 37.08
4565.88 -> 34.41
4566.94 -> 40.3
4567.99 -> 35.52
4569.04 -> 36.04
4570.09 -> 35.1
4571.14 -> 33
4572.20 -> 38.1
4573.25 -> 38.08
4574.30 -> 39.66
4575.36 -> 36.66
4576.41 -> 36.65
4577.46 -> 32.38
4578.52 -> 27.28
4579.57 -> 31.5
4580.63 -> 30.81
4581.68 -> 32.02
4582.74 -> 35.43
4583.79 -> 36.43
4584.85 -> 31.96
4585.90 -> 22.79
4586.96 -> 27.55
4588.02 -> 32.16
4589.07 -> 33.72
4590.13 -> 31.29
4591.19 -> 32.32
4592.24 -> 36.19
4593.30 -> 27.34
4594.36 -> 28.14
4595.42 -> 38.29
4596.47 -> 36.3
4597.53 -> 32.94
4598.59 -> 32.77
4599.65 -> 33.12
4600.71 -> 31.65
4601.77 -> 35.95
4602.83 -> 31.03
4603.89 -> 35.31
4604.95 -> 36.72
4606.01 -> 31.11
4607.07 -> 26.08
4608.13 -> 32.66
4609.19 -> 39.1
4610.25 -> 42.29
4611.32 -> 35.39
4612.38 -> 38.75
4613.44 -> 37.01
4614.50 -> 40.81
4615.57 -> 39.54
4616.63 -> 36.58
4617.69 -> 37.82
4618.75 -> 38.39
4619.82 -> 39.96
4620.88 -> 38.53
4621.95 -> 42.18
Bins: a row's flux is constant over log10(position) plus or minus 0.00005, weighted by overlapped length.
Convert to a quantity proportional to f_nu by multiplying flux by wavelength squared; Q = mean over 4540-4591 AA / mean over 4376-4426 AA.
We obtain 1.9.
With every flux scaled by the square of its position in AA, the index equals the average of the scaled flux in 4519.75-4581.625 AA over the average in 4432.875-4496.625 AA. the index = 1.4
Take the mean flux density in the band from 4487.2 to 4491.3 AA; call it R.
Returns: 28.1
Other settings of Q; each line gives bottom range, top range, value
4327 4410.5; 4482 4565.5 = 1.86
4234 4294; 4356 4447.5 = 1.86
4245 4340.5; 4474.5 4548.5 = 2.47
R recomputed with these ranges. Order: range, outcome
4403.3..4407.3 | 17.4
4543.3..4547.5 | 28.9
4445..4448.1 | 24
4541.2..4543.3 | 30.6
